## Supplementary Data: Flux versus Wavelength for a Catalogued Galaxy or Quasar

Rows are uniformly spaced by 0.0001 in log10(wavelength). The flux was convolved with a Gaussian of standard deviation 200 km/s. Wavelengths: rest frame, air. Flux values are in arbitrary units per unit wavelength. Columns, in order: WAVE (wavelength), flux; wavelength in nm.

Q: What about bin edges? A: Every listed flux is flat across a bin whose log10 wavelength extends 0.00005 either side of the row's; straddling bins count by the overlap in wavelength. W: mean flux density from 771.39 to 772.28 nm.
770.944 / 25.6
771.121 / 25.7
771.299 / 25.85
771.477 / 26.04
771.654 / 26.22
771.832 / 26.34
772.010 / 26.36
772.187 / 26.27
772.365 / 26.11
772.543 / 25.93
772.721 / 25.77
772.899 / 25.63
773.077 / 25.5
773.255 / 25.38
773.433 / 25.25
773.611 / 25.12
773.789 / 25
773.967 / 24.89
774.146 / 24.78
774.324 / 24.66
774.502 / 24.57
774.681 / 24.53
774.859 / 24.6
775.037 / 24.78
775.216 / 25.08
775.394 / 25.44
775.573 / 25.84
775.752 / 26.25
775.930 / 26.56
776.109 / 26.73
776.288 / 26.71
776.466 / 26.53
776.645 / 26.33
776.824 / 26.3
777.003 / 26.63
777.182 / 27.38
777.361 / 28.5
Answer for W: 26.3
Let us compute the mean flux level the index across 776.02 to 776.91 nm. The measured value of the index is 26.5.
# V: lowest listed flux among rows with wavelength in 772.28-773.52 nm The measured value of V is 25.25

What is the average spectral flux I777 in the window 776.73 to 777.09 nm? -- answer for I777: 26.4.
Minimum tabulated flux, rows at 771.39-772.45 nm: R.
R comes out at 26.04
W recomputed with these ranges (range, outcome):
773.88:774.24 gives 24.8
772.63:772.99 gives 25.7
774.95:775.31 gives 24.9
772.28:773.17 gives 25.8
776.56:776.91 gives 26.3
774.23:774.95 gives 24.6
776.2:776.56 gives 26.7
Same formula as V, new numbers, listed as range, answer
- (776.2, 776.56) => 26.53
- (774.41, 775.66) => 24.53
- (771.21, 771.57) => 25.85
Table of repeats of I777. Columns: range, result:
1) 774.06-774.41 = 24.7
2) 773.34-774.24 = 25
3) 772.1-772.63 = 26.1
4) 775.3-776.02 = 26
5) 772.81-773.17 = 25.6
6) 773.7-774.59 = 24.8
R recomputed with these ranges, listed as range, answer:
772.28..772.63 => 25.93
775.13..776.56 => 25.08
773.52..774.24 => 24.78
